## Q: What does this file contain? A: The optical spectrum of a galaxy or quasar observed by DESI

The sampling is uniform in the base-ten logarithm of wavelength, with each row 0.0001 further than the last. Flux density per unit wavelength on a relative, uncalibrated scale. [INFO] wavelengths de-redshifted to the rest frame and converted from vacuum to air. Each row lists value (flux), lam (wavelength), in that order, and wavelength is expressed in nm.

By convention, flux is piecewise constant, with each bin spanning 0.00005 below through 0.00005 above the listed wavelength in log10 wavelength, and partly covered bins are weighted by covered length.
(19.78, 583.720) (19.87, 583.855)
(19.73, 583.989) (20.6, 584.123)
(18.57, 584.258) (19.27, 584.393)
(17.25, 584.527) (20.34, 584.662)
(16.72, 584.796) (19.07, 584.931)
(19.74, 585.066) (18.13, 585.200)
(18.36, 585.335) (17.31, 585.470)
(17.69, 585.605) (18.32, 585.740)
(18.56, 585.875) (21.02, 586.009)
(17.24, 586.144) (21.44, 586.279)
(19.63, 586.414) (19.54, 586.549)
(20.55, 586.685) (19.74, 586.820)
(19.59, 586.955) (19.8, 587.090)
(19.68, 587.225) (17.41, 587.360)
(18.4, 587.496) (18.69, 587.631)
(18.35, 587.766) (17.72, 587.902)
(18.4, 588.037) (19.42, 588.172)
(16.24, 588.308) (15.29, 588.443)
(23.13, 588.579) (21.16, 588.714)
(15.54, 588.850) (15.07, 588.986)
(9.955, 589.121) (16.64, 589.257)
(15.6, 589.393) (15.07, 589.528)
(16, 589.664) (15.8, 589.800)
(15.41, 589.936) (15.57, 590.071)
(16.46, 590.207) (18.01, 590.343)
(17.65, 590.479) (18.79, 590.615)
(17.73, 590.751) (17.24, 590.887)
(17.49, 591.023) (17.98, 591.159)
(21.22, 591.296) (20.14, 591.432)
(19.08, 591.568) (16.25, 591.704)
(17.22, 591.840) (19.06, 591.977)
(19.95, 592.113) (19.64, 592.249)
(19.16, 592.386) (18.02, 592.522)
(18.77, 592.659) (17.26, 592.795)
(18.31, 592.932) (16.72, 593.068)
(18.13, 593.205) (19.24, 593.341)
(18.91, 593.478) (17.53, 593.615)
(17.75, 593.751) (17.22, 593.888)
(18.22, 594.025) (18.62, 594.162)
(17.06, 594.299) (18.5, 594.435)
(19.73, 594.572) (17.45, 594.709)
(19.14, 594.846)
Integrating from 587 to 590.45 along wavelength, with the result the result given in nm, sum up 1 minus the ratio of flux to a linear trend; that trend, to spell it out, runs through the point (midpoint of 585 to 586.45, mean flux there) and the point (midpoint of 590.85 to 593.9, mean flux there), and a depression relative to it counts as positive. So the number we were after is 0.27 nm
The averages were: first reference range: 18.9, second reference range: 18.4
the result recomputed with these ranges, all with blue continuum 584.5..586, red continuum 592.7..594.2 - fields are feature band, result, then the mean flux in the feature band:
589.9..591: 0.060 nm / 17.2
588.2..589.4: 0.105 nm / 16.6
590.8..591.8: -0.018 nm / 18.4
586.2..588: -0.087 nm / 19.2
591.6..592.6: -0.024 nm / 18.5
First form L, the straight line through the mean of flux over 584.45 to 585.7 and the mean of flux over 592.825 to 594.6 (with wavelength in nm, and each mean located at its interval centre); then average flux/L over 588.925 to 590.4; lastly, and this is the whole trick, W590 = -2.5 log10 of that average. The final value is 0.18 mag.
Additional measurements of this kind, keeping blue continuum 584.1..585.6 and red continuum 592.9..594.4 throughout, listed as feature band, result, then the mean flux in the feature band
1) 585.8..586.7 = -0.07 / 19.6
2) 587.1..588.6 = 0.00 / 18.3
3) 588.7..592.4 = 0.06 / 17.2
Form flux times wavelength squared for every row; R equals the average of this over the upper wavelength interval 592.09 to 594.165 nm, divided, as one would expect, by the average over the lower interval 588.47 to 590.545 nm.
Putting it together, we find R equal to 1.13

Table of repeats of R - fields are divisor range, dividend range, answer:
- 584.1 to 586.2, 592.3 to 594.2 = 1.00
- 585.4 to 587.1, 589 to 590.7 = 0.84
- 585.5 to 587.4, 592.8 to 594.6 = 0.96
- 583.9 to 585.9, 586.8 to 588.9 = 1.01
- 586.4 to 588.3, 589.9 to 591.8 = 0.95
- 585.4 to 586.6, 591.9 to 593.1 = 1.00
